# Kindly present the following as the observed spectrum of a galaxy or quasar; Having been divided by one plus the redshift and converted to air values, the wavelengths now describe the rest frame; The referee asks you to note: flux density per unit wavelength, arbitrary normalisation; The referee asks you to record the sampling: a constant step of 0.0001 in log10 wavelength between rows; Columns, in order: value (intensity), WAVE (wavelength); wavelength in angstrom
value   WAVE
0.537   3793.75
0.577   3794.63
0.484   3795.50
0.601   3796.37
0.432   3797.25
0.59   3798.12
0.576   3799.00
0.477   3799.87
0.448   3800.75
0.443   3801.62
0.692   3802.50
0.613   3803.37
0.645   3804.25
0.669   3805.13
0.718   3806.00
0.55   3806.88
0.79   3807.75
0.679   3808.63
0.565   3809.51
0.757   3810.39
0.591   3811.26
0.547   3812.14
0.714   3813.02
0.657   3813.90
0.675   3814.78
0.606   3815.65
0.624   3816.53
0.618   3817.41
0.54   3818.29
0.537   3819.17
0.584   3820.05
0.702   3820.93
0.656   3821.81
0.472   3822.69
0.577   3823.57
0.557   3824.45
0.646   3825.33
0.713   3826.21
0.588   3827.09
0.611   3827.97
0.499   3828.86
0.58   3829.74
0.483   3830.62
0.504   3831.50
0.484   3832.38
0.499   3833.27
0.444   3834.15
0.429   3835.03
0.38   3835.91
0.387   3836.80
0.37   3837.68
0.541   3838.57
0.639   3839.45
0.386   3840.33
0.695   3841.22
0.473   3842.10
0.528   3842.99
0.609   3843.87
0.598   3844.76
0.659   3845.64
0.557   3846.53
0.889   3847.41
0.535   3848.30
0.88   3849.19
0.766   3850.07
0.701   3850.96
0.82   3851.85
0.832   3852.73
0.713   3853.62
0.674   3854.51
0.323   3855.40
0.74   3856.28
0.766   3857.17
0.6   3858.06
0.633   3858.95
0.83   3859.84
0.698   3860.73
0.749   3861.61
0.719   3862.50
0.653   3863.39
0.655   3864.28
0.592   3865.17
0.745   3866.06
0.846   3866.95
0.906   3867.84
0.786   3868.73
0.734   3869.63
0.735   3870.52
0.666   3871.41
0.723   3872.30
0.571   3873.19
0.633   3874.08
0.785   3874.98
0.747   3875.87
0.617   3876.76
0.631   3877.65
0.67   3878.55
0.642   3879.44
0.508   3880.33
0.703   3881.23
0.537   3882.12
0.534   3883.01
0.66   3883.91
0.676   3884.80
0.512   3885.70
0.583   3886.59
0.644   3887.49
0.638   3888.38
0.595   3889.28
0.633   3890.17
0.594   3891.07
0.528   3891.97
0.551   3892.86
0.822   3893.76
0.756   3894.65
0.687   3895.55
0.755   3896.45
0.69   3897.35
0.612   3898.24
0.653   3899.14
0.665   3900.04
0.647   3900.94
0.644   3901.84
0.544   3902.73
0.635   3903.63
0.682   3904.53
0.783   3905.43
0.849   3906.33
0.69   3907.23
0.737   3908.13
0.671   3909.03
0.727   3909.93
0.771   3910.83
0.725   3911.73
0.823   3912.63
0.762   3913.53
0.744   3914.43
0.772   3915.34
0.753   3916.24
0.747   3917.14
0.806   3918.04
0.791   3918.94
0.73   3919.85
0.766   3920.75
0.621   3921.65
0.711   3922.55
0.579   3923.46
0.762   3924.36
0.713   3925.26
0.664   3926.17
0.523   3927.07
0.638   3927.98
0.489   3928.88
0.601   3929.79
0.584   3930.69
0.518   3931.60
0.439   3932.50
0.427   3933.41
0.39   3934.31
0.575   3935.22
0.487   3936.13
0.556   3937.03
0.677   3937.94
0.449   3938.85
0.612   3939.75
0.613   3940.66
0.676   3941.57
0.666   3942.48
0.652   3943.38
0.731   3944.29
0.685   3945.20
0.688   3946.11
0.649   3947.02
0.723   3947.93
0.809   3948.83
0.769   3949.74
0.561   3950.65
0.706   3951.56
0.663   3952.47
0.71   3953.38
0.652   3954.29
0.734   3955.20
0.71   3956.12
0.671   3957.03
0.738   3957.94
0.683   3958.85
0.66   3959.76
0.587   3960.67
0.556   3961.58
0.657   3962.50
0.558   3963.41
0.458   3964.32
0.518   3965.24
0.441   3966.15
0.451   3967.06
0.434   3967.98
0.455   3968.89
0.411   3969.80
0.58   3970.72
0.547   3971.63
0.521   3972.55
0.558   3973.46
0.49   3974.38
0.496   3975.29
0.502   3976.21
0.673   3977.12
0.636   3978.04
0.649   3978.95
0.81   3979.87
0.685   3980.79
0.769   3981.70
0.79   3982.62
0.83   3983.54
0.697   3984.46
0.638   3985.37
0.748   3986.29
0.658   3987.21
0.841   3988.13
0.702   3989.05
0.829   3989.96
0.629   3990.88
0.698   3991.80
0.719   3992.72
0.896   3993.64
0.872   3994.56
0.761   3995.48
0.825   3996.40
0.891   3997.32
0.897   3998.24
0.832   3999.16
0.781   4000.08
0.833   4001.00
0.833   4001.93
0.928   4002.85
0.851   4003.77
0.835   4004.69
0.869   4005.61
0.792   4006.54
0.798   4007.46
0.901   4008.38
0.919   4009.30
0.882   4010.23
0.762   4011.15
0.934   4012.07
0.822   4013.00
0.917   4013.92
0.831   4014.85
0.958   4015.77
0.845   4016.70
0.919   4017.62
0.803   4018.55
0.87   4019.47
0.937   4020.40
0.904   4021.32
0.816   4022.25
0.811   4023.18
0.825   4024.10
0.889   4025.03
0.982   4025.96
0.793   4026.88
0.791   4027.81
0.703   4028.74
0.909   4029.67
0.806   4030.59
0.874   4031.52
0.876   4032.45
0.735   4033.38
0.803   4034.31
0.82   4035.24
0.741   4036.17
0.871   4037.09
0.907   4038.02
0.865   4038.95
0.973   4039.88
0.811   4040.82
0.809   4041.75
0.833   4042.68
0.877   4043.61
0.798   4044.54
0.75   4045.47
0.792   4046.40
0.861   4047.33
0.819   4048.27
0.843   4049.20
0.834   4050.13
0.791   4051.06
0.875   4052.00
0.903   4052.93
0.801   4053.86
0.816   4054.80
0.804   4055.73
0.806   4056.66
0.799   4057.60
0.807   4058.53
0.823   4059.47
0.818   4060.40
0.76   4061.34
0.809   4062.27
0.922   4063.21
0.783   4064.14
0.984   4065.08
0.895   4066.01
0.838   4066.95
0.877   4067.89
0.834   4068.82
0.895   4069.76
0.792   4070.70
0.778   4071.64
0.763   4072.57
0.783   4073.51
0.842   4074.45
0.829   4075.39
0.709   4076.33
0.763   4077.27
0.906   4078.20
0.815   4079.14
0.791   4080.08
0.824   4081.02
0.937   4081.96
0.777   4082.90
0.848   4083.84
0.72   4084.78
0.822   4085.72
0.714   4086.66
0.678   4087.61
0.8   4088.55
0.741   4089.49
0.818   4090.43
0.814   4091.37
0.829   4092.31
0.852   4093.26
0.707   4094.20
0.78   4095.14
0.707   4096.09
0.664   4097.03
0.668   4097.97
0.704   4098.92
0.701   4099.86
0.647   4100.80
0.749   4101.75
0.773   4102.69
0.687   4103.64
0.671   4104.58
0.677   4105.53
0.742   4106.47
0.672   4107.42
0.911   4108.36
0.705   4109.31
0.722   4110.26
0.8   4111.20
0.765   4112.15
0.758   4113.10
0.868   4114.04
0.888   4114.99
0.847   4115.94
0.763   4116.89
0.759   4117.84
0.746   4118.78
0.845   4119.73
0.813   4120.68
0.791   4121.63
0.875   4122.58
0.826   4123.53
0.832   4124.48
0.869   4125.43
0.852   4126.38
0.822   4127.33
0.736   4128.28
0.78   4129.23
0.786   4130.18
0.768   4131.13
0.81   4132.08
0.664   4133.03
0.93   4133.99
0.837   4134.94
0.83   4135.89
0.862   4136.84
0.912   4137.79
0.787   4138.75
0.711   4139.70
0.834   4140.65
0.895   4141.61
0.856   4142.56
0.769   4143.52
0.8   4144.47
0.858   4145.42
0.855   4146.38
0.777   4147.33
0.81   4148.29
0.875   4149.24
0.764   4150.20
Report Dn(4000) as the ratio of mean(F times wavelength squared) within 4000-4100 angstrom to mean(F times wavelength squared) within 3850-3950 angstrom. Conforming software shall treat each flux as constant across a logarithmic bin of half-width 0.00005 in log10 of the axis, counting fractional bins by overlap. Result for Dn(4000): 1.3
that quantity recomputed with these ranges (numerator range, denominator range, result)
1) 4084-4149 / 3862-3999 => 1.30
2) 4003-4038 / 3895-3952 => 1.35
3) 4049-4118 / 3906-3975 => 1.34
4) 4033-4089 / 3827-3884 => 1.44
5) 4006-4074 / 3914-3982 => 1.41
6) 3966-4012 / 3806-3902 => 1.22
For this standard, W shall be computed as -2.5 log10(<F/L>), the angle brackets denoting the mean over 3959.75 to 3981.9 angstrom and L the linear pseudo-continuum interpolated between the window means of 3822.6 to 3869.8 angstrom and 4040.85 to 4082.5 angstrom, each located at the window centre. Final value 0.31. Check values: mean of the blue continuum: 0.625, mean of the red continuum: 0.827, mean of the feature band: 0.56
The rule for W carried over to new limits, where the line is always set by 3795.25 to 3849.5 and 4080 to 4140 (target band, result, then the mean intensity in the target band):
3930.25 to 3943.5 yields 0.194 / 0.552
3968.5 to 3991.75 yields 0.071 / 0.647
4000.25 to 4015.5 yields -0.204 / 0.856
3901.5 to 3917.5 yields -0.135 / 0.726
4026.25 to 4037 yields -0.119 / 0.811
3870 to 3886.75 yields -0.037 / 0.64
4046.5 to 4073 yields -0.120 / 0.833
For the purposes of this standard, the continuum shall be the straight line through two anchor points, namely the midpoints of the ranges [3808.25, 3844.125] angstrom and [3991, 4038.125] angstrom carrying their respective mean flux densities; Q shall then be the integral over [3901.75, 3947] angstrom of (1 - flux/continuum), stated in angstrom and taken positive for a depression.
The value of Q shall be 3.2 angstrom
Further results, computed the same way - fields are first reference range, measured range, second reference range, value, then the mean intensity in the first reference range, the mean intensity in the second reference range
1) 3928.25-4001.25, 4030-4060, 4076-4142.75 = -4.38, 0.647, 0.785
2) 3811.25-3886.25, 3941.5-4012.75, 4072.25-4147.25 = 0.61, 0.627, 0.788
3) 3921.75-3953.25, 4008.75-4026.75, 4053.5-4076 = -2.98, 0.618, 0.827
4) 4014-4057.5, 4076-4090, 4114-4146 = 0.65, 0.841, 0.818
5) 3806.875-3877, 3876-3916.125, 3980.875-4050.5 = 1.53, 0.633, 0.827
